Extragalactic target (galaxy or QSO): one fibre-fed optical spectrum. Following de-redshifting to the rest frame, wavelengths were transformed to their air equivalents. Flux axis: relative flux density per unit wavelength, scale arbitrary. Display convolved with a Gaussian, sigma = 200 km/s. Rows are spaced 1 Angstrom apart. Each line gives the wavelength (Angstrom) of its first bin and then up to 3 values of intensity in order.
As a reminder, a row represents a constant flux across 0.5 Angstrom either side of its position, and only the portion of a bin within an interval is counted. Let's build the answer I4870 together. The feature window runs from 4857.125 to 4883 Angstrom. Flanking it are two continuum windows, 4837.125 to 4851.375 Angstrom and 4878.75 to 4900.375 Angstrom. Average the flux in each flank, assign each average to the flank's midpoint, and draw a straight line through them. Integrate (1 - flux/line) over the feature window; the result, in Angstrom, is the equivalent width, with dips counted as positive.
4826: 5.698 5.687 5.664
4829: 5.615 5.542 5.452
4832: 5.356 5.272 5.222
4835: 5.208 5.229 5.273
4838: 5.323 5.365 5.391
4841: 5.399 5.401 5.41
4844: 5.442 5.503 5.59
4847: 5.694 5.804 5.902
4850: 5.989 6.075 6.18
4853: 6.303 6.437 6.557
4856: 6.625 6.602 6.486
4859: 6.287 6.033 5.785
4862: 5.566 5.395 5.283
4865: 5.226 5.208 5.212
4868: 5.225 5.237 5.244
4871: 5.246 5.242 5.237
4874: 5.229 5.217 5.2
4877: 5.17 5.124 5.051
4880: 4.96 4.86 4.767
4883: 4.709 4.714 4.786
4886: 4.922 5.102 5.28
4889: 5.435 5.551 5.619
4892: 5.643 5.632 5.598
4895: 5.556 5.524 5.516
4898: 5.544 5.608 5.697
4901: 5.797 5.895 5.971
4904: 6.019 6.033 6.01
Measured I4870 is 0.3 Angstrom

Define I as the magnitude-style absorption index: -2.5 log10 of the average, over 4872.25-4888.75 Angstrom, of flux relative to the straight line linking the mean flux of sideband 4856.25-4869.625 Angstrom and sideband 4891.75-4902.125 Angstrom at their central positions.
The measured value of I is 0.13 mag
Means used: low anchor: 5.67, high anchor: 5.63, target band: 5.03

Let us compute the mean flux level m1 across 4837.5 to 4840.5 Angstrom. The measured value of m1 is 5.36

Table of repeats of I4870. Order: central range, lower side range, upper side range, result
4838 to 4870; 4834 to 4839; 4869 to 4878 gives -3.1 Angstrom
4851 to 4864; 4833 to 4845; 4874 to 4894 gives -2.2 Angstrom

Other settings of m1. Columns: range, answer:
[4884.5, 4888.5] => 5.02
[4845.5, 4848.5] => 5.7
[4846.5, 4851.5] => 5.89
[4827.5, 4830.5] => 5.61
